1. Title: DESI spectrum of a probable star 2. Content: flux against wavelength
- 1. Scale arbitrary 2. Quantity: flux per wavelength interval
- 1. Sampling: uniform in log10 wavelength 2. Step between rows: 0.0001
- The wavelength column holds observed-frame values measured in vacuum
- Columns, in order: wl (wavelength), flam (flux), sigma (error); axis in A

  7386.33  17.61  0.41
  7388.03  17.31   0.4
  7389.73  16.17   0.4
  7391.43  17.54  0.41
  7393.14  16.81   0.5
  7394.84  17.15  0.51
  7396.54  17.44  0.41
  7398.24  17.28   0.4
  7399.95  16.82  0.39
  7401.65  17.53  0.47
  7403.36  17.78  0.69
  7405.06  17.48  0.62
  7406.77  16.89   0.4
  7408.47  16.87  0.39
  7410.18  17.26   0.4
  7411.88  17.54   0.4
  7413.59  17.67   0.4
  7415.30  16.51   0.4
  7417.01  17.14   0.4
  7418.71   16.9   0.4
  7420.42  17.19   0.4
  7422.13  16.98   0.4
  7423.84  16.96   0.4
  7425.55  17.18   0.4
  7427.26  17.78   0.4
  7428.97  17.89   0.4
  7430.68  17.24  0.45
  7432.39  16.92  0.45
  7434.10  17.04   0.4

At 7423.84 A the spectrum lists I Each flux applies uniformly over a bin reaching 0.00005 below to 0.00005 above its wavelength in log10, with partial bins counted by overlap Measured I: 16.96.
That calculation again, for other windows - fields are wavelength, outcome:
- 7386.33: 17.61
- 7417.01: 17.14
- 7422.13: 16.98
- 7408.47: 16.87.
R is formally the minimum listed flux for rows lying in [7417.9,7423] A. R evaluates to 16.9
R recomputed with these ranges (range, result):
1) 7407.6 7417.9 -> 16.51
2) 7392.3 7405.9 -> 16.81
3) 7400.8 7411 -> 16.87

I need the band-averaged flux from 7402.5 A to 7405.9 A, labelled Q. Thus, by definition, 17.6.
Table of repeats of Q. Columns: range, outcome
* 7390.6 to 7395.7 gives 17.2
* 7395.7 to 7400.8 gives 17.2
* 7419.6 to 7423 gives 17.1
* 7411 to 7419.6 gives 17.2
